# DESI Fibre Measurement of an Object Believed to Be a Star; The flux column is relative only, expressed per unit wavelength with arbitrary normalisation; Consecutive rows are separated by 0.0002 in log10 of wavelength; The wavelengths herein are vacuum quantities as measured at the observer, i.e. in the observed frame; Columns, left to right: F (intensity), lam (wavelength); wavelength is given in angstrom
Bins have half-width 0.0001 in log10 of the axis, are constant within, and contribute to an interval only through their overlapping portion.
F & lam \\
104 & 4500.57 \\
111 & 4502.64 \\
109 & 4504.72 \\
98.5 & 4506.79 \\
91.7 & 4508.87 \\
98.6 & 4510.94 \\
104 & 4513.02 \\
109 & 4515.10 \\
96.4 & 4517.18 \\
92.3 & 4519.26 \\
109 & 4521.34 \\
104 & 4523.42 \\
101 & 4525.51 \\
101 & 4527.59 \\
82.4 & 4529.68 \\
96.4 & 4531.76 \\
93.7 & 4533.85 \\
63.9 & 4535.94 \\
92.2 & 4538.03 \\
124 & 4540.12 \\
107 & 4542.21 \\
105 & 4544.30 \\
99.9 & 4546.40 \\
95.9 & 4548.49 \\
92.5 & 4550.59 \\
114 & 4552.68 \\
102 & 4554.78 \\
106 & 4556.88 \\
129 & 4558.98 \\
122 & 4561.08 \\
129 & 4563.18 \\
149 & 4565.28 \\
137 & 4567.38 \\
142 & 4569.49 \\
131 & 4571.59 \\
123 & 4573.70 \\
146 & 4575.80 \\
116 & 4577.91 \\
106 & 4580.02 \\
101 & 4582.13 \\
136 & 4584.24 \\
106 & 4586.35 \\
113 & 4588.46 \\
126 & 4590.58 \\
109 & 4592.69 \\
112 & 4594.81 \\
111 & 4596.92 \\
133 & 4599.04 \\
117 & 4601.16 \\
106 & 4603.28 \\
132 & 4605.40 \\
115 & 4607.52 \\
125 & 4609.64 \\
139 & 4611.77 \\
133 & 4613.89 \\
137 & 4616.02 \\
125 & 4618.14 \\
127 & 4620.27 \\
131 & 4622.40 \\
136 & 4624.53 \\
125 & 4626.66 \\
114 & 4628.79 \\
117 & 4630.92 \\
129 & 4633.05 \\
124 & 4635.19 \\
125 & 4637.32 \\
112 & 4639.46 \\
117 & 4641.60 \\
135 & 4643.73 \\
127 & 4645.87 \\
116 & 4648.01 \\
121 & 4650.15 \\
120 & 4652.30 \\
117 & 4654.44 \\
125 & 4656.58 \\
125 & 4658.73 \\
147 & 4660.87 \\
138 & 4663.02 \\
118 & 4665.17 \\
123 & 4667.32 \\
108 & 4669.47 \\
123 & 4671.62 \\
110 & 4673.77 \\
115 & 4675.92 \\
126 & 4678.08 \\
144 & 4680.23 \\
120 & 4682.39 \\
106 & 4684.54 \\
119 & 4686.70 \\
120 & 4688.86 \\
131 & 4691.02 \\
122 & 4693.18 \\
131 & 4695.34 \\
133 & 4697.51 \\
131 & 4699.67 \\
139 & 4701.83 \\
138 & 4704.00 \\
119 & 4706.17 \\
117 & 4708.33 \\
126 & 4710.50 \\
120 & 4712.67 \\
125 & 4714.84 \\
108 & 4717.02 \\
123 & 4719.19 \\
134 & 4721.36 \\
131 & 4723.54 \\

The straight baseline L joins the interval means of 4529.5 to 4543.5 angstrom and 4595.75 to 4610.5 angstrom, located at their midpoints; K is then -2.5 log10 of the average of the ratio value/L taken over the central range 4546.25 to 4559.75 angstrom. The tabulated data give -0.04 mag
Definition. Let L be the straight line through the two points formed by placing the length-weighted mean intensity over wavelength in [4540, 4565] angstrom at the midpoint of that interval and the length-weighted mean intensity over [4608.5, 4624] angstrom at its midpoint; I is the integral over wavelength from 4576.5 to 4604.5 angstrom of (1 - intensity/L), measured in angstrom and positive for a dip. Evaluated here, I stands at 1.8 angstrom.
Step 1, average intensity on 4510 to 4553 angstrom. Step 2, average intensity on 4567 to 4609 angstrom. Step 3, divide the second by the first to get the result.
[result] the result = 1.2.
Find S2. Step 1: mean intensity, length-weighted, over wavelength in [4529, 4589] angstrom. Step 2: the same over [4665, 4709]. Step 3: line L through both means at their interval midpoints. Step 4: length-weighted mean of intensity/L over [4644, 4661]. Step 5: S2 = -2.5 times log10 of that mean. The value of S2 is -0.029 mag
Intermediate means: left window 113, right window 124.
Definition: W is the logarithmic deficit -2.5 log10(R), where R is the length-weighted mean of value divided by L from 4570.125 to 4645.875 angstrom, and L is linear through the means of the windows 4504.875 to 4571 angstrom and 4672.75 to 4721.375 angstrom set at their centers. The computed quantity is -0.08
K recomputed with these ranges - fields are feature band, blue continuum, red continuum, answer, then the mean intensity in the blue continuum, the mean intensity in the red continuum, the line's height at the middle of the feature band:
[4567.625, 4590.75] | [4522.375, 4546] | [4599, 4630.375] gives -0.09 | 97.4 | 126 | 113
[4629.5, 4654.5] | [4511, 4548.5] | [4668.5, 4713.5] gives -0.05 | 98.8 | 124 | 116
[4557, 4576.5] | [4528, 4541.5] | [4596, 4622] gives -0.24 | 92.9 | 125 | 107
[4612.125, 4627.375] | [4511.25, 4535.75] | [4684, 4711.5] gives -0.16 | 97.8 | 126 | 113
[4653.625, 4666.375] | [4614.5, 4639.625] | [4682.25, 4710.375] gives -0.03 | 126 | 125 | 126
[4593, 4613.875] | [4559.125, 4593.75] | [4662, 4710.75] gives 0.03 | 125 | 124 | 125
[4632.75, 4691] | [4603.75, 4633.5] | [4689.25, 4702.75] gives 0.05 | 127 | 131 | 129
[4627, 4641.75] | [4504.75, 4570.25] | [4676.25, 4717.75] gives -0.02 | 106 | 125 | 118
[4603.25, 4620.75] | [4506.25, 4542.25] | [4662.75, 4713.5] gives -0.15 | 97.8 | 124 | 112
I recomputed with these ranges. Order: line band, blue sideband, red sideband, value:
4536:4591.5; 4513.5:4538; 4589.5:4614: -4.12 angstrom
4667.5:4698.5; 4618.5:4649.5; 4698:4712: 1.22 angstrom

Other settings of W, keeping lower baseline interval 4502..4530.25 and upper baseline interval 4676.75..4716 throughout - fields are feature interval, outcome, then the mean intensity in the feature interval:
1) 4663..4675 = 0.03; 118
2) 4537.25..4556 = 0.01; 104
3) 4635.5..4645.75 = -0.04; 123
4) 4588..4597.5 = -0.03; 114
